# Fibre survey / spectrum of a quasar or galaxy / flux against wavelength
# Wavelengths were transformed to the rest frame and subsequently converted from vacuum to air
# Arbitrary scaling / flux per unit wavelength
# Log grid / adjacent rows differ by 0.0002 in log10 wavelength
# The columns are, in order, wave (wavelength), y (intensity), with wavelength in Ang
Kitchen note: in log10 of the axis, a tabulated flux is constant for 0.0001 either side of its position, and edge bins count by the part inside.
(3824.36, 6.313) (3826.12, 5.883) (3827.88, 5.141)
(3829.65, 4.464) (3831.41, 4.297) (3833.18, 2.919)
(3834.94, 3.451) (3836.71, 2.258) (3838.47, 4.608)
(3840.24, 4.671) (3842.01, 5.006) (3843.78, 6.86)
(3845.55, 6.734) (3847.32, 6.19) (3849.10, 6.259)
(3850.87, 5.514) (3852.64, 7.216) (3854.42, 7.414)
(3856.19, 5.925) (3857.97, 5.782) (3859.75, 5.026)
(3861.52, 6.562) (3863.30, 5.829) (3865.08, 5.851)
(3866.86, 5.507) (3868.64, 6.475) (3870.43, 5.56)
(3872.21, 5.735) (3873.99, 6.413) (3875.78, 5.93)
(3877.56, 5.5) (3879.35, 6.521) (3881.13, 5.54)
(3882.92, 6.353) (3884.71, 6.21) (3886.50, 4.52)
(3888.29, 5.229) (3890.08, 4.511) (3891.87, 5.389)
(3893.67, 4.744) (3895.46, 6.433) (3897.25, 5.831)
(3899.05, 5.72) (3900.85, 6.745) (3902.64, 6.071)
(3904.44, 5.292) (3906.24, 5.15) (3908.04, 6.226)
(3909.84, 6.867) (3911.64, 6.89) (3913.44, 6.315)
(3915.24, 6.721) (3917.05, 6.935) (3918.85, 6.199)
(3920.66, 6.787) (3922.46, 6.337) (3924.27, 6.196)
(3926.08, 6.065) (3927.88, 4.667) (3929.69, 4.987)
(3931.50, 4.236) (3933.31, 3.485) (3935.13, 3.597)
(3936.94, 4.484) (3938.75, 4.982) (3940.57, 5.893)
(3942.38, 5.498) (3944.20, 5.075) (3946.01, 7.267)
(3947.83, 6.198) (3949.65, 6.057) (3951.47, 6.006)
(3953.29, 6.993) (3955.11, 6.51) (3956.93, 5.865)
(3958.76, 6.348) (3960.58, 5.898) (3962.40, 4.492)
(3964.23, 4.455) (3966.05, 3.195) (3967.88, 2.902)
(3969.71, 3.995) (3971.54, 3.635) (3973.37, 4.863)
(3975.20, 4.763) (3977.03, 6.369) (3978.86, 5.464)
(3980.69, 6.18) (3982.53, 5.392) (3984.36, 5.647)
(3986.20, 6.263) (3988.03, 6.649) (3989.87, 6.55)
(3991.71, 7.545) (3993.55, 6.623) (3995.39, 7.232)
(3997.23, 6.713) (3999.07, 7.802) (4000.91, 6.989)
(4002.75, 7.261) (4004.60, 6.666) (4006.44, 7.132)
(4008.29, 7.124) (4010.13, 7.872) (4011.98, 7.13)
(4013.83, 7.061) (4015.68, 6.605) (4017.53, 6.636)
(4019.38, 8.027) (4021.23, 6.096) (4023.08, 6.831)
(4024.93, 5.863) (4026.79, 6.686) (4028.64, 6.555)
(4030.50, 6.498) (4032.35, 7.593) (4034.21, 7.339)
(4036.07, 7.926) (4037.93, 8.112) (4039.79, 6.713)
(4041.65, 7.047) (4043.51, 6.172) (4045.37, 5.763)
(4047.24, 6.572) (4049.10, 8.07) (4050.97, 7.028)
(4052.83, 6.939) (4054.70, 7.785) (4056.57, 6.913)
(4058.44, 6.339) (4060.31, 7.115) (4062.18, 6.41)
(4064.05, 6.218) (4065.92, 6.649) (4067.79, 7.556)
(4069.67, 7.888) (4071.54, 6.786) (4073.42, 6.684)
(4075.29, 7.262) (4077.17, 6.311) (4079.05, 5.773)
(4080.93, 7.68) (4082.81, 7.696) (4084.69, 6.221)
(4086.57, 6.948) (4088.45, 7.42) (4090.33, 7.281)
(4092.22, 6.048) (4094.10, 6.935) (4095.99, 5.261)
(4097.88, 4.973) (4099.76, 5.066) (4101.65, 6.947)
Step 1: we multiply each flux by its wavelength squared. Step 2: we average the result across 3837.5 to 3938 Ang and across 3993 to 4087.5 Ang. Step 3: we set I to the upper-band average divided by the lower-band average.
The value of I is 1.3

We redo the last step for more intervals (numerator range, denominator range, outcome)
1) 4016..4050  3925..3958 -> 1.33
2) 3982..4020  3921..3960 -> 1.28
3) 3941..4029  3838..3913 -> 1.11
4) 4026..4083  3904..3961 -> 1.27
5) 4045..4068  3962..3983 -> 1.55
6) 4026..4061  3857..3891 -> 1.33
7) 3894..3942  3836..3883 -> 1.01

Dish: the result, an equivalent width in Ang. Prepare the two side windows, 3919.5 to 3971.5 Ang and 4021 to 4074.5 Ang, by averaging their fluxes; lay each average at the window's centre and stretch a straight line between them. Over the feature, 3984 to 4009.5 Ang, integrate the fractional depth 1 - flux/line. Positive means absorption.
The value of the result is -3.38 Ang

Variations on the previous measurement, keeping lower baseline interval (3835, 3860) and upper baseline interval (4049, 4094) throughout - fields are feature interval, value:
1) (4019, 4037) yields -0.6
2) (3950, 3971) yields 3.8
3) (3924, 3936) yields 2.8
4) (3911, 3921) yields -1.0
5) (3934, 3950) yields 2.0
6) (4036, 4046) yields -0.2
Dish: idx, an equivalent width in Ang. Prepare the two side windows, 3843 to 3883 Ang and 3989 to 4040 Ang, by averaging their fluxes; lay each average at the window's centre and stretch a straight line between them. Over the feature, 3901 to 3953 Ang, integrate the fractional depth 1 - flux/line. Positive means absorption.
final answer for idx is 5.92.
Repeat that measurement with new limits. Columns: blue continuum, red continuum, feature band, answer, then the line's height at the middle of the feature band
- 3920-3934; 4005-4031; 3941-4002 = 2.9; 6.09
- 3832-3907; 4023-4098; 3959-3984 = 5.8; 6.27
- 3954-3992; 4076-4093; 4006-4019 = -2.7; 5.88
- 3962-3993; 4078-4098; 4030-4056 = -4.6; 6.06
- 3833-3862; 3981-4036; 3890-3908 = 0.8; 5.92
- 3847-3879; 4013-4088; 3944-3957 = 0.2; 6.45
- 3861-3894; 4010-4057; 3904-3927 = -1.2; 6.02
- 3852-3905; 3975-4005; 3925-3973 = 8.9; 6.27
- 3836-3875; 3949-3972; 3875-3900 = 0.0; 5.6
